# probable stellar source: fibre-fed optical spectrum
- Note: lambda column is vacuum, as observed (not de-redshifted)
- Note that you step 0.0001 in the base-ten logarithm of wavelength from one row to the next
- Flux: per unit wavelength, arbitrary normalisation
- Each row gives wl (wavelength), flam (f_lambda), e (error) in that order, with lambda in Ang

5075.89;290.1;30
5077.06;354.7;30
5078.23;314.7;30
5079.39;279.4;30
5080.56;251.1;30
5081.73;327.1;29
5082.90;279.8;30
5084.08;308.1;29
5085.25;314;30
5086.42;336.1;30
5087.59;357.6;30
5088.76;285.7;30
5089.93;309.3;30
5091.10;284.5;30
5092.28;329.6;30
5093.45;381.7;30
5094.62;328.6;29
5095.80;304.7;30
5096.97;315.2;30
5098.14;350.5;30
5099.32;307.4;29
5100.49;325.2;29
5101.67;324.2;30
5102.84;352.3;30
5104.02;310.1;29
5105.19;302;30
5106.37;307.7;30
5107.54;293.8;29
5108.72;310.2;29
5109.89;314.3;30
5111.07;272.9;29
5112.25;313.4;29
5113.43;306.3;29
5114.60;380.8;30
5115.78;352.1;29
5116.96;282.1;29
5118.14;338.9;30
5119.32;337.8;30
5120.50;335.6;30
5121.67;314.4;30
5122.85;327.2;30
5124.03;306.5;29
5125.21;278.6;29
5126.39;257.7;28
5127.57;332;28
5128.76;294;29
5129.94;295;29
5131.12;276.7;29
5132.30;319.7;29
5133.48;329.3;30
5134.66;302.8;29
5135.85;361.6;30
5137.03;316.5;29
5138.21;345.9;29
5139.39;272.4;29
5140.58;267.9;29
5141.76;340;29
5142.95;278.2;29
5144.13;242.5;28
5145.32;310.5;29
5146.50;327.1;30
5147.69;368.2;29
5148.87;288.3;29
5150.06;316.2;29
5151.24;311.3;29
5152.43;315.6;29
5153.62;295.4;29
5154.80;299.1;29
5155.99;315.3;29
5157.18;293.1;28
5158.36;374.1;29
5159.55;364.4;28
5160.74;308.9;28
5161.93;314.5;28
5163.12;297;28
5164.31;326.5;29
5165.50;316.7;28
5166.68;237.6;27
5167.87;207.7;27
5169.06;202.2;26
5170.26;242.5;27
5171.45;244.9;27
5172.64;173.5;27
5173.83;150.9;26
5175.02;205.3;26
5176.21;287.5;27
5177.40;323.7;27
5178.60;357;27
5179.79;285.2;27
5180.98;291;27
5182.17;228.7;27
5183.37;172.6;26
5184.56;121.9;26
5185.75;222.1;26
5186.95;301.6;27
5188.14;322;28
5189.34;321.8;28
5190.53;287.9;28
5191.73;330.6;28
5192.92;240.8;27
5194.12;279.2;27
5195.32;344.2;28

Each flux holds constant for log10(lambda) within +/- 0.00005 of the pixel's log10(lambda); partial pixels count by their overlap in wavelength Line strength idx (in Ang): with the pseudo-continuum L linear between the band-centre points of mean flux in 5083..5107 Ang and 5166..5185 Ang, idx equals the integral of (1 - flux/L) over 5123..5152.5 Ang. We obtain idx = -3.41 Ang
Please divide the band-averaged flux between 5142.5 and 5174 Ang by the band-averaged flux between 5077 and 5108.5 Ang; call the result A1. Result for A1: 0.91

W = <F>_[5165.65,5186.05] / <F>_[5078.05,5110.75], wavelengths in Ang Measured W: 0.75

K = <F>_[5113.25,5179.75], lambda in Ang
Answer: 299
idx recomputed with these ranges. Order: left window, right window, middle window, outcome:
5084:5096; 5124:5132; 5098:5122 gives -1.1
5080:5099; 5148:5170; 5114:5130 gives -0.5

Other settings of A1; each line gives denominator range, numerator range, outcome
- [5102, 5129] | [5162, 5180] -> 0.82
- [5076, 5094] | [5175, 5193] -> 0.87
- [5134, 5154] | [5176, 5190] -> 0.87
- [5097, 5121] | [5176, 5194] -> 0.85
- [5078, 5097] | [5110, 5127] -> 1.01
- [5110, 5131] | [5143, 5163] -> 1.00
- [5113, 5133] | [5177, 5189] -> 0.84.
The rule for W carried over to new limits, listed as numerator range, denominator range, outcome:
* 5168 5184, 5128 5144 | 0.79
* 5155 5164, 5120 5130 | 1.06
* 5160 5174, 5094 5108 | 0.80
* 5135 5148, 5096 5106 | 0.96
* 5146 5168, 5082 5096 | 0.98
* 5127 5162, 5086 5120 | 0.97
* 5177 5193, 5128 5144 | 0.89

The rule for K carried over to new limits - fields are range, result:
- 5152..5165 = 318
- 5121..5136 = 306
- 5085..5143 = 316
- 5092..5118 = 321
